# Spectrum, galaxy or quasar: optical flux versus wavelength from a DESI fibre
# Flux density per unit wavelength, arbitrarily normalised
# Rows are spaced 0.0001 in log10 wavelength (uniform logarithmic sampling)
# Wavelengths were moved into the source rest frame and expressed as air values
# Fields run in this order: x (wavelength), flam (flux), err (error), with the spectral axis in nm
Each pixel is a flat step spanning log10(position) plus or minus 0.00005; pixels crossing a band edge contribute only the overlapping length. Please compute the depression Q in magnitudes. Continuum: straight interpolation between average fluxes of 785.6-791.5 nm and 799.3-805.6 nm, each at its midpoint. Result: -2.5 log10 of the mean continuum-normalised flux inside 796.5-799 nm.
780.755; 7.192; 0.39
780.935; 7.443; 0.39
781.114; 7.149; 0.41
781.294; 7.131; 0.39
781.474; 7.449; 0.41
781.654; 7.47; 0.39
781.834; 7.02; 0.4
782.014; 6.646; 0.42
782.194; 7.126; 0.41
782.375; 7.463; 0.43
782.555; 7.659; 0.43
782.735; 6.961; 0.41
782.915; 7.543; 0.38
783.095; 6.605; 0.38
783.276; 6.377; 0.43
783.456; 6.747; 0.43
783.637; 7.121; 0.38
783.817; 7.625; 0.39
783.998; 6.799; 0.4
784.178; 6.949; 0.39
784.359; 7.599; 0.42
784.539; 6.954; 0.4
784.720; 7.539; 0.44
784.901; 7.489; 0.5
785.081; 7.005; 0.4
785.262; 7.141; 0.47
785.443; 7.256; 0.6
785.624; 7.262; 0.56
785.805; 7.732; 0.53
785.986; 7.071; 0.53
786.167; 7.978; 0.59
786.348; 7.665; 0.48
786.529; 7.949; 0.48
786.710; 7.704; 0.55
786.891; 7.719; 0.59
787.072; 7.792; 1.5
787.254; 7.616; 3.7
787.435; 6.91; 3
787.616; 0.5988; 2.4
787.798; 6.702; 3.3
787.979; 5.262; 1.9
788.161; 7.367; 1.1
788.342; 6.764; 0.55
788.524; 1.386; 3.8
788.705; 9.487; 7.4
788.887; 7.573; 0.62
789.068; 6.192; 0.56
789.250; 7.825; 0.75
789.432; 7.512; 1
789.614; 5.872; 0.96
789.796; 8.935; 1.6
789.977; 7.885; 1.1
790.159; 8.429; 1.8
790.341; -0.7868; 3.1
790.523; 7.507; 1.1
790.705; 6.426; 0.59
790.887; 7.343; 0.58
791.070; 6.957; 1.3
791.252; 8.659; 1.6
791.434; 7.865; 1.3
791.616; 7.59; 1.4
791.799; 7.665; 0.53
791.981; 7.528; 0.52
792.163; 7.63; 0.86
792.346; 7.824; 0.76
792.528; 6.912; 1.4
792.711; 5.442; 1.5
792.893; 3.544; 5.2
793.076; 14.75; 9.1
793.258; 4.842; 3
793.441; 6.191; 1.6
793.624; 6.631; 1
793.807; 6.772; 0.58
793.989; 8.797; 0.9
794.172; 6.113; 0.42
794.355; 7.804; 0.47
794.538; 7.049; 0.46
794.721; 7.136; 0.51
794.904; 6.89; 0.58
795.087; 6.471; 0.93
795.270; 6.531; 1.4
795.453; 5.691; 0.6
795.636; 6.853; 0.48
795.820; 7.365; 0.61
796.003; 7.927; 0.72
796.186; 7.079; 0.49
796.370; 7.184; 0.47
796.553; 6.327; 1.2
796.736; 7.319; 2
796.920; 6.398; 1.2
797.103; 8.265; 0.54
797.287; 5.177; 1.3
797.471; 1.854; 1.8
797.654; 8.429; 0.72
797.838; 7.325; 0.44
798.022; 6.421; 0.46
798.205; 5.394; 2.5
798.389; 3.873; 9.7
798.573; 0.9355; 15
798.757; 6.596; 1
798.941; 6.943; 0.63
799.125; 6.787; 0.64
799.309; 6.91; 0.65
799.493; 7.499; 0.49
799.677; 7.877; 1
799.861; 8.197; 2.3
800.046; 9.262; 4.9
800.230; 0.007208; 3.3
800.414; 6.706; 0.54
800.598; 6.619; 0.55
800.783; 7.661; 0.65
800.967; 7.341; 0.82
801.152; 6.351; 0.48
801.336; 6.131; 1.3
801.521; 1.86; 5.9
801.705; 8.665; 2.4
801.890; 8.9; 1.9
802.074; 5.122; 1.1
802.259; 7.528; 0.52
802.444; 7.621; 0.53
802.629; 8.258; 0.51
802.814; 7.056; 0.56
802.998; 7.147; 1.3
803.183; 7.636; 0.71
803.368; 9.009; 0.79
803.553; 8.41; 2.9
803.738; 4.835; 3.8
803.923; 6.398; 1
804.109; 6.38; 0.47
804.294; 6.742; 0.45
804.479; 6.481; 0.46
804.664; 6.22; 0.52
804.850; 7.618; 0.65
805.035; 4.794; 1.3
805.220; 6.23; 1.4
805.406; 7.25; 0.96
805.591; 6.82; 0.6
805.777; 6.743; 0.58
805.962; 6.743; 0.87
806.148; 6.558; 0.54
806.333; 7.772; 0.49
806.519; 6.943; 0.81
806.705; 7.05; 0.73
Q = 0.18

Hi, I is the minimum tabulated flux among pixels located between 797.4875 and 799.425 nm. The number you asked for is 0.9355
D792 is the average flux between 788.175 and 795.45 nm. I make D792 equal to 6.96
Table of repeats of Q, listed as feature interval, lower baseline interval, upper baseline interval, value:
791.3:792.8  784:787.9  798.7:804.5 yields -0.06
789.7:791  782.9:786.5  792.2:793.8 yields 0.09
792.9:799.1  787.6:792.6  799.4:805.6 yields 0.03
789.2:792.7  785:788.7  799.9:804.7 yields -0.06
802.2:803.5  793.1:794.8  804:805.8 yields -0.17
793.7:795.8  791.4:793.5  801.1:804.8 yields 0.04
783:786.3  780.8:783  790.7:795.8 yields 0.01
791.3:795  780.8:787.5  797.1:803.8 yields -0.06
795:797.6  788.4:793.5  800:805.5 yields 0.06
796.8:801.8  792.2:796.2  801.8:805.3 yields 0.14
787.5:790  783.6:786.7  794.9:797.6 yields 0.12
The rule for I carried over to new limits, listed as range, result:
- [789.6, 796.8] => -0.7868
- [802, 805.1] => 4.794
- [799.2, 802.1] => 0.007208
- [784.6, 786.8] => 7.005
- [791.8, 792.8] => 5.442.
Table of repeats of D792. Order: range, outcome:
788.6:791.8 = 7.12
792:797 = 7.03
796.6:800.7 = 6.13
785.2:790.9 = 6.74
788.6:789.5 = 7.62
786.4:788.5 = 6.43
